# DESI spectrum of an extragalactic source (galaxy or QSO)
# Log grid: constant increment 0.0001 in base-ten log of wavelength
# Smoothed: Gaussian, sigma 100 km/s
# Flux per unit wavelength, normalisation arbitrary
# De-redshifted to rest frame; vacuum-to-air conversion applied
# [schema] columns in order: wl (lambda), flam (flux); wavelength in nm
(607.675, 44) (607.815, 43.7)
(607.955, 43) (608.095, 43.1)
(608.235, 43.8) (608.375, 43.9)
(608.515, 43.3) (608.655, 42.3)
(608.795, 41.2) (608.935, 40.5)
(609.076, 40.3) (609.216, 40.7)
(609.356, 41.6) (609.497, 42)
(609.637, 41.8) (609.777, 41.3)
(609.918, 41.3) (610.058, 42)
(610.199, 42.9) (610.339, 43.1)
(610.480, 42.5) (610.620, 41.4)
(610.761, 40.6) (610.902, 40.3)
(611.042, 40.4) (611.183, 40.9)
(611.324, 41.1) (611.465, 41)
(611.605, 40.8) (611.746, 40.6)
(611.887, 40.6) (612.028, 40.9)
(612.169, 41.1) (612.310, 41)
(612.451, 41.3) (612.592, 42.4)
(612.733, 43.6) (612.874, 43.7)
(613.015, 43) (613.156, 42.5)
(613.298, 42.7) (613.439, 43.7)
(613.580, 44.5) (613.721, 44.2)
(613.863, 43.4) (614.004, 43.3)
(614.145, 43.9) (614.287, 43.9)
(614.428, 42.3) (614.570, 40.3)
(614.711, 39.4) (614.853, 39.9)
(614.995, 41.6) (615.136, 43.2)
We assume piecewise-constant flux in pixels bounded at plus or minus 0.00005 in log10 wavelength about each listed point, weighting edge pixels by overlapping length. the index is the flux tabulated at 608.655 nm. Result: 42.3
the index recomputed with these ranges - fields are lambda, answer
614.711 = 39.4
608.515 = 43.3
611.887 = 40.6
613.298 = 42.7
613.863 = 43.4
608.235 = 43.8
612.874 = 43.7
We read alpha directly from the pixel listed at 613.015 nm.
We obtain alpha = 43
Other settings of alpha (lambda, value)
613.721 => 44.2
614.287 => 43.9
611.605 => 40.8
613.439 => 43.7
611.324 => 41.1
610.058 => 42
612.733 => 43.6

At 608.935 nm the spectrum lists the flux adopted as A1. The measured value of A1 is 40.5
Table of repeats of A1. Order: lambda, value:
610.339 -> 43.1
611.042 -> 40.4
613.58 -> 44.5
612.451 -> 41.3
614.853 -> 39.9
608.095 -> 43.1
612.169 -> 41.1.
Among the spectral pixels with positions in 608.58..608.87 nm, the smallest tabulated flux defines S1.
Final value 41.2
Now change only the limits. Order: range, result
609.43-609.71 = 41.8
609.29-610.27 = 41.3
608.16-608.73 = 42.3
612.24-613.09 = 41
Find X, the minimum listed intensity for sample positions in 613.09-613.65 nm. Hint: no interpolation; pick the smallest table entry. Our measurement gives 42.5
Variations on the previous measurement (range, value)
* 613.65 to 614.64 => 40.3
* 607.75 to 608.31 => 43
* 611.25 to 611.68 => 40.8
